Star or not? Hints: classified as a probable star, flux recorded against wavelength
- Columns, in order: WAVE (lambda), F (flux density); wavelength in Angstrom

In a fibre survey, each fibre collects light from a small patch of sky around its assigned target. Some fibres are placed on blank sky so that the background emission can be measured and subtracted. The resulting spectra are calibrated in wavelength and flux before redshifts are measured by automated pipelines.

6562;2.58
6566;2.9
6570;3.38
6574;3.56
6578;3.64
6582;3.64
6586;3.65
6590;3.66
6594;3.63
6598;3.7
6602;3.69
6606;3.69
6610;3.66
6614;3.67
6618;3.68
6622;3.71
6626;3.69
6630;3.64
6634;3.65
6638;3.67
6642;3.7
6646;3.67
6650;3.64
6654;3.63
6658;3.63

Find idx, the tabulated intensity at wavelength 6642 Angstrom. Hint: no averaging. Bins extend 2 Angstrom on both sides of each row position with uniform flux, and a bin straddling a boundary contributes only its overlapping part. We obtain 3.7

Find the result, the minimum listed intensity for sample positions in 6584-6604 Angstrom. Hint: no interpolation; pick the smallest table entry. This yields 3.63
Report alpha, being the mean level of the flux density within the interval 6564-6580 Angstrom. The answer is 3.37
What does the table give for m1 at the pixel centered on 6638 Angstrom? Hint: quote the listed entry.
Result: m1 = 3.67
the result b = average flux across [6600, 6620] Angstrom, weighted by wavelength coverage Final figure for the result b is 3.68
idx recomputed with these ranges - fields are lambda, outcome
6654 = 3.63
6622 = 3.71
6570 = 3.38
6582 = 3.64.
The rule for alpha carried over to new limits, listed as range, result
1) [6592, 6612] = 3.67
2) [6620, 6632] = 3.68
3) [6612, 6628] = 3.69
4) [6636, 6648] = 3.68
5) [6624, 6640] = 3.66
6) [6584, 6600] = 3.66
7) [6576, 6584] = 3.64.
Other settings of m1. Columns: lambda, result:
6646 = 3.67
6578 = 3.64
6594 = 3.63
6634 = 3.65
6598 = 3.7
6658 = 3.63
